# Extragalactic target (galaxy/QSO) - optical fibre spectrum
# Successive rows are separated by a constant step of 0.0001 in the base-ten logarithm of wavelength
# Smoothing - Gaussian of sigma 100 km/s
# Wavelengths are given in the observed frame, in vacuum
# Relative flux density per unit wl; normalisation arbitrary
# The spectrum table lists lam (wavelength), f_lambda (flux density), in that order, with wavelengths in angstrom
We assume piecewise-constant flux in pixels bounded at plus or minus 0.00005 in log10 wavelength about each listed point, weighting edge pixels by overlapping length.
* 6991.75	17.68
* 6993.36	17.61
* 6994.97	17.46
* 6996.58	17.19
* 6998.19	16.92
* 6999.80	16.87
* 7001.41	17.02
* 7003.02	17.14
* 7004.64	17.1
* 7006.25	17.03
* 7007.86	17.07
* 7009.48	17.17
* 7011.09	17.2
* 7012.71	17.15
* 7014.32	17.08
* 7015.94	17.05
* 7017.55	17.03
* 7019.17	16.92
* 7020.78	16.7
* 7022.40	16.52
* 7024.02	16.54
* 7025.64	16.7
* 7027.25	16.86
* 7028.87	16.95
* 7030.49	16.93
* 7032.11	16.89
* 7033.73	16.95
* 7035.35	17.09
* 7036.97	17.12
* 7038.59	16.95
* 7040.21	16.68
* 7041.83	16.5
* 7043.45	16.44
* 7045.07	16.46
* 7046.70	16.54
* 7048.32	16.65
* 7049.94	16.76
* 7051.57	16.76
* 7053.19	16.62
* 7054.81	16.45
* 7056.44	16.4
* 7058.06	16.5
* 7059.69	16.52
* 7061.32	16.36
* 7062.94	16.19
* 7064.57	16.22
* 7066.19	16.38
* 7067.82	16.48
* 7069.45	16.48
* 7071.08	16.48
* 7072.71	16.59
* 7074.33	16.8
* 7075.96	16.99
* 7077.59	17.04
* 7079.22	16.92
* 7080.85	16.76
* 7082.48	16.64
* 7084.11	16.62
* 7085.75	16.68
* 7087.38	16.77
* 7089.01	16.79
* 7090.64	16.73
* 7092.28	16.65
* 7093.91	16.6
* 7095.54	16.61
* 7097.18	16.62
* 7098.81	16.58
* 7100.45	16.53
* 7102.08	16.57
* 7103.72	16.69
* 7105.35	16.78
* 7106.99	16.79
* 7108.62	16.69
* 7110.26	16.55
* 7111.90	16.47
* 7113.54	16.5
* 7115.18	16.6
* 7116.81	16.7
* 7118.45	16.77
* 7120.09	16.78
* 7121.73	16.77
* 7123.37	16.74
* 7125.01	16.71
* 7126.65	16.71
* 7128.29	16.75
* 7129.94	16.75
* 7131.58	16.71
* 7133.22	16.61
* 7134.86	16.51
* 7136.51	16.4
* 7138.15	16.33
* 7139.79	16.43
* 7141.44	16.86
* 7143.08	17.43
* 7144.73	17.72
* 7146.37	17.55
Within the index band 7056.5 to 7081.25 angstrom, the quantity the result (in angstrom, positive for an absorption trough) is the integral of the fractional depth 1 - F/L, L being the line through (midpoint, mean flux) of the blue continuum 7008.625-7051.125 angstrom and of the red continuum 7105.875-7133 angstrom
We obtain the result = 0.3 angstrom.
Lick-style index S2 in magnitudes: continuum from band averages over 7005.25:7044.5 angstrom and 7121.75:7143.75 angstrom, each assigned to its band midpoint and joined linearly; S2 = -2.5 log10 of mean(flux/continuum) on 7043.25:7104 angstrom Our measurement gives 0.01 mag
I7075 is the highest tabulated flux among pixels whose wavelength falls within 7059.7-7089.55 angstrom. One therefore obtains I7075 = 17.04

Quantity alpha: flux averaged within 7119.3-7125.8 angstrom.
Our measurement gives 16.8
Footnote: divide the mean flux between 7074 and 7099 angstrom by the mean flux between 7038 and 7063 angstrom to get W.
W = 1.0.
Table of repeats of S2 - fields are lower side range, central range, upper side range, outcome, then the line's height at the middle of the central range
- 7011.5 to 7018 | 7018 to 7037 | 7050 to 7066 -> 0.004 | 16.9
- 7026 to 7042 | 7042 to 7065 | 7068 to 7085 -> 0.021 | 16.8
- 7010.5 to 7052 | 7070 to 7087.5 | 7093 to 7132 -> -0.001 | 16.7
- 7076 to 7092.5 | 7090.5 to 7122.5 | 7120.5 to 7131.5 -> 0.007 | 16.7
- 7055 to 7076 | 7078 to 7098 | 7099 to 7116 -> -0.010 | 16.6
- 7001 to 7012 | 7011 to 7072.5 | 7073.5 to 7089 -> 0.018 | 17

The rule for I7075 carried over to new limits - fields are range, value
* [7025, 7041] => 17.12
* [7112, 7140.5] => 16.78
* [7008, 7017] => 17.2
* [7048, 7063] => 16.76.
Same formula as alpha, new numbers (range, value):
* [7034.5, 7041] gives 17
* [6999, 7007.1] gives 17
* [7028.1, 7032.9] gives 16.9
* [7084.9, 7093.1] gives 16.7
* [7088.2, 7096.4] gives 16.7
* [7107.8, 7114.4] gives 16.5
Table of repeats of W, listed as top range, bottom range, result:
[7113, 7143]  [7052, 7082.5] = 1.01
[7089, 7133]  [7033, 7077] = 1.00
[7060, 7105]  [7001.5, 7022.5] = 0.98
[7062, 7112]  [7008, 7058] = 0.99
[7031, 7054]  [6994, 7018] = 0.98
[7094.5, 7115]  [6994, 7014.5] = 0.97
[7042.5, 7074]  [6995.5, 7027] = 0.97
